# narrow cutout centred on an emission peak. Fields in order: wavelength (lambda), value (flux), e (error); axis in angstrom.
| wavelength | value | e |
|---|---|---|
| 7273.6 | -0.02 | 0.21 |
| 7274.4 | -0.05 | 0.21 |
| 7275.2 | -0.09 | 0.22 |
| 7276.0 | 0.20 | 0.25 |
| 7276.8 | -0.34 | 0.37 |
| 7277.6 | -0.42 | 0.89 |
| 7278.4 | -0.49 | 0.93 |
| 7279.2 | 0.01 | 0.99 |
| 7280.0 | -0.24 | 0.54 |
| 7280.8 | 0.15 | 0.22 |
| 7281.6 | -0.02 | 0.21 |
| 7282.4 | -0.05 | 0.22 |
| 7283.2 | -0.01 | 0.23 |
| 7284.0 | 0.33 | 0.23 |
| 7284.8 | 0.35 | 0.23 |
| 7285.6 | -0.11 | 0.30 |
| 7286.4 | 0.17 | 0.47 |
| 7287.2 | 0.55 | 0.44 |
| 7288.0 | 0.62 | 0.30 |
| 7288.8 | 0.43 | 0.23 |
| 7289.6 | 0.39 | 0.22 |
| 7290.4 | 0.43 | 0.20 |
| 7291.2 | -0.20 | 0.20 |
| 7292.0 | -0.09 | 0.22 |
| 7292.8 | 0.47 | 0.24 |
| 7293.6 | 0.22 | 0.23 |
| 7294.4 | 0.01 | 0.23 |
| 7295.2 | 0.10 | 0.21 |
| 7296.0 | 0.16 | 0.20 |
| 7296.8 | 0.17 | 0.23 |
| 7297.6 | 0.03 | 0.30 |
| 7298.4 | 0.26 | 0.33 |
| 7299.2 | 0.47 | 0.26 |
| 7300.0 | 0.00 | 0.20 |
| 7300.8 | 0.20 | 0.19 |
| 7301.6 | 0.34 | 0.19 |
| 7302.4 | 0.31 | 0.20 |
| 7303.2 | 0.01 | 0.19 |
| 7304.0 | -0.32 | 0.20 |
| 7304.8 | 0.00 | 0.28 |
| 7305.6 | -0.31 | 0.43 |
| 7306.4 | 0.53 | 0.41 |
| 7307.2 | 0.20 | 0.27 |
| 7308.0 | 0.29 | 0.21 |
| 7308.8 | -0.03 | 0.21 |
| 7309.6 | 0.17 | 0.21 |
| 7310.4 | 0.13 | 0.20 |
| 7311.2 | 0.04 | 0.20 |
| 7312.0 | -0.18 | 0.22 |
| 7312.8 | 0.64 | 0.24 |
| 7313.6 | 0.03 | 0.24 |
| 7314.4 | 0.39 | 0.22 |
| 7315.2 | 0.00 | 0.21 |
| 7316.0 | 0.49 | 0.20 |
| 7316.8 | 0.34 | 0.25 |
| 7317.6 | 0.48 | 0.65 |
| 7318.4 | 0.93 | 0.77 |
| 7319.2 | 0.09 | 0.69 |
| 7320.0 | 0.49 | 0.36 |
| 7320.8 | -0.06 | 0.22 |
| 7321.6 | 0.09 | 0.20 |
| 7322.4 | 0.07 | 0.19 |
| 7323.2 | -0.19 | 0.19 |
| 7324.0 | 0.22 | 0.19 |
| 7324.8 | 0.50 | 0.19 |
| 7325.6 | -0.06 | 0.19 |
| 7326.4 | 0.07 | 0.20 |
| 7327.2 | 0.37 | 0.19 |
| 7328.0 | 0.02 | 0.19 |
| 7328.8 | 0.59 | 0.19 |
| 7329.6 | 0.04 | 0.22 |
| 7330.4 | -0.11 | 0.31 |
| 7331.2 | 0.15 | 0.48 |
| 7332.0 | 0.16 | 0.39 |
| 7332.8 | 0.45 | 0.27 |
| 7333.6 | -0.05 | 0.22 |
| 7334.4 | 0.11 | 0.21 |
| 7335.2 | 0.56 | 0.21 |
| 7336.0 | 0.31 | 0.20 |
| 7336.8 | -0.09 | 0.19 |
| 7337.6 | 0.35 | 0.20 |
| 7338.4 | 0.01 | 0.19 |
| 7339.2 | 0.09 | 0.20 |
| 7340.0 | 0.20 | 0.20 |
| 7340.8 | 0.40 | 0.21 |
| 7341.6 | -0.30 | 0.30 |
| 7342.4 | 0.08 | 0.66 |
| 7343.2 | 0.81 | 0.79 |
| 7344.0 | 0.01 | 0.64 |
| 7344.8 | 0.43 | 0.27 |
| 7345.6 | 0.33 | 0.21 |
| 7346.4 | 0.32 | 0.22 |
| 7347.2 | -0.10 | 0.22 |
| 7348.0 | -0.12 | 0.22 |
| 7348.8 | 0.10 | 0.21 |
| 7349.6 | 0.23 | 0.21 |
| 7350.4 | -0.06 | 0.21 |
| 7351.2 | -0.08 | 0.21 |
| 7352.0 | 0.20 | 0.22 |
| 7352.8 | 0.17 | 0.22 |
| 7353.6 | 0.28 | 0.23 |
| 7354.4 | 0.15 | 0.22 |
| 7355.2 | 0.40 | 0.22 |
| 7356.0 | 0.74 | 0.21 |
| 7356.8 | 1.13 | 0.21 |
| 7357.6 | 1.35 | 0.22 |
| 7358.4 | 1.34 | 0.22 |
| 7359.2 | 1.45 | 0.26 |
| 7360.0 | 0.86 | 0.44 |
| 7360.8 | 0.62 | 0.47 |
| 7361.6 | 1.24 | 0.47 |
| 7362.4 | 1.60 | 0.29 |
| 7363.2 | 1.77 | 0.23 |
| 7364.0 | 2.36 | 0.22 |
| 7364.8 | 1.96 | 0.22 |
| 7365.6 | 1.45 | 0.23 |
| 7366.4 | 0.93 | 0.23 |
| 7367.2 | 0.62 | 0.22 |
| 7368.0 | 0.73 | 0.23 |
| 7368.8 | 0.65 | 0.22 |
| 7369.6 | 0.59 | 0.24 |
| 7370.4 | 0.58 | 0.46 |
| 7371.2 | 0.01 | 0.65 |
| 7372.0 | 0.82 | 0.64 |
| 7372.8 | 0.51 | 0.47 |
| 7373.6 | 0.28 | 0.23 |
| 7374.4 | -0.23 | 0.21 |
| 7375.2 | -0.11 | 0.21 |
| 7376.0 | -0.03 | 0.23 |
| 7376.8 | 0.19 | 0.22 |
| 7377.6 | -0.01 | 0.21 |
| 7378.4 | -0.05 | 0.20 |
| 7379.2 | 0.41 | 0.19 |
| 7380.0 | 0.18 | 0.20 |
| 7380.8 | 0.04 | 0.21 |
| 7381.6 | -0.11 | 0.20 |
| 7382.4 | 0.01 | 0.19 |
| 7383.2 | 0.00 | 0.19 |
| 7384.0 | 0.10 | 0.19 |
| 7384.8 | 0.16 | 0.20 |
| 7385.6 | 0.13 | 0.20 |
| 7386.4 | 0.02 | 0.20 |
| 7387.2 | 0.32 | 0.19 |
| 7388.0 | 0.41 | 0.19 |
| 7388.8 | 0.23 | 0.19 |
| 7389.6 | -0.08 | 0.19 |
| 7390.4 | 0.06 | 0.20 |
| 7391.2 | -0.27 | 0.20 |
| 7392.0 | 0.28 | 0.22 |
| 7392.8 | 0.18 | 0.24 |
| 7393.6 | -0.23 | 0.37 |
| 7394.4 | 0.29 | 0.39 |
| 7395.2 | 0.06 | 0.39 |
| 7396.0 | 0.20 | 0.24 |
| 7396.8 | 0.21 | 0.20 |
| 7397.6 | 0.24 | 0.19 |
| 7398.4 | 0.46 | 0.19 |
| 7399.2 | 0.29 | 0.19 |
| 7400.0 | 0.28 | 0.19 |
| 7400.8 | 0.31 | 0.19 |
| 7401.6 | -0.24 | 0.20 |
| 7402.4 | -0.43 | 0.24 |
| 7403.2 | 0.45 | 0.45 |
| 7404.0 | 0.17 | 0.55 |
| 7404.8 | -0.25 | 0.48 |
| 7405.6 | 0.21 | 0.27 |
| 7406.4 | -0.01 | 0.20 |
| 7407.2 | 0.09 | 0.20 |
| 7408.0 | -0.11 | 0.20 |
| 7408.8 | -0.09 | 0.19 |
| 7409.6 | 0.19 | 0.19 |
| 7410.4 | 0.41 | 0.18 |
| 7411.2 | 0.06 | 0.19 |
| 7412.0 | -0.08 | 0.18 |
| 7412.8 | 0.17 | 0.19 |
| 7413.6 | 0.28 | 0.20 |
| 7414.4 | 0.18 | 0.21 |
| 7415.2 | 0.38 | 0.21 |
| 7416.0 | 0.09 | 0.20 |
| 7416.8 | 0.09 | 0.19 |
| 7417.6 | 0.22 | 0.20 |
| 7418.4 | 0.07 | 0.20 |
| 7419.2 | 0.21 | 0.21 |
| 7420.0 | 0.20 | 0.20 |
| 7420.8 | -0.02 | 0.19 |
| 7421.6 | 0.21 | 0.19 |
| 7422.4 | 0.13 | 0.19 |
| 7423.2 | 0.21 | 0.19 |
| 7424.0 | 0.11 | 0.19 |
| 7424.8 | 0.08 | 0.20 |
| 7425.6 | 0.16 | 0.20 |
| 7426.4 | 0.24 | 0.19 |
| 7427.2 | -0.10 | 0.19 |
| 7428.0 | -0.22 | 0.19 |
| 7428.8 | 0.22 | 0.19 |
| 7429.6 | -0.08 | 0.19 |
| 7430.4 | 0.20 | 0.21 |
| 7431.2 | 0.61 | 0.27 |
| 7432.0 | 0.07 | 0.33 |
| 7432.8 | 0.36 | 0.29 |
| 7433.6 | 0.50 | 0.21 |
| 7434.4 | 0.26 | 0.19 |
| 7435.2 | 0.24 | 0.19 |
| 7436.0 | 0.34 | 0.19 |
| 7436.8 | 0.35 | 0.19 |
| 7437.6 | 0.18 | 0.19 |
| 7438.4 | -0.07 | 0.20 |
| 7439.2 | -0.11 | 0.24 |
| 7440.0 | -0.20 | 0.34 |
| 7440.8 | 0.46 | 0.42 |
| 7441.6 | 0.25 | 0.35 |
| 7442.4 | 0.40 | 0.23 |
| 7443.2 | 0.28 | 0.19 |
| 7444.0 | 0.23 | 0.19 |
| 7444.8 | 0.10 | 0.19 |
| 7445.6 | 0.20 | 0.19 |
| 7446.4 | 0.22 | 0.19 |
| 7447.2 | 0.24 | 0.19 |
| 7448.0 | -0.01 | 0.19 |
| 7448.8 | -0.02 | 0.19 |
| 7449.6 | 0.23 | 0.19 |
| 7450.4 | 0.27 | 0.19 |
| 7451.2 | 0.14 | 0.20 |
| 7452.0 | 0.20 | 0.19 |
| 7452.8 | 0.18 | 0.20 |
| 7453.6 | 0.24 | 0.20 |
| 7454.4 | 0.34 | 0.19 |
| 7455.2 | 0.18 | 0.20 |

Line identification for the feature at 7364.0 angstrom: [O II] 3727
